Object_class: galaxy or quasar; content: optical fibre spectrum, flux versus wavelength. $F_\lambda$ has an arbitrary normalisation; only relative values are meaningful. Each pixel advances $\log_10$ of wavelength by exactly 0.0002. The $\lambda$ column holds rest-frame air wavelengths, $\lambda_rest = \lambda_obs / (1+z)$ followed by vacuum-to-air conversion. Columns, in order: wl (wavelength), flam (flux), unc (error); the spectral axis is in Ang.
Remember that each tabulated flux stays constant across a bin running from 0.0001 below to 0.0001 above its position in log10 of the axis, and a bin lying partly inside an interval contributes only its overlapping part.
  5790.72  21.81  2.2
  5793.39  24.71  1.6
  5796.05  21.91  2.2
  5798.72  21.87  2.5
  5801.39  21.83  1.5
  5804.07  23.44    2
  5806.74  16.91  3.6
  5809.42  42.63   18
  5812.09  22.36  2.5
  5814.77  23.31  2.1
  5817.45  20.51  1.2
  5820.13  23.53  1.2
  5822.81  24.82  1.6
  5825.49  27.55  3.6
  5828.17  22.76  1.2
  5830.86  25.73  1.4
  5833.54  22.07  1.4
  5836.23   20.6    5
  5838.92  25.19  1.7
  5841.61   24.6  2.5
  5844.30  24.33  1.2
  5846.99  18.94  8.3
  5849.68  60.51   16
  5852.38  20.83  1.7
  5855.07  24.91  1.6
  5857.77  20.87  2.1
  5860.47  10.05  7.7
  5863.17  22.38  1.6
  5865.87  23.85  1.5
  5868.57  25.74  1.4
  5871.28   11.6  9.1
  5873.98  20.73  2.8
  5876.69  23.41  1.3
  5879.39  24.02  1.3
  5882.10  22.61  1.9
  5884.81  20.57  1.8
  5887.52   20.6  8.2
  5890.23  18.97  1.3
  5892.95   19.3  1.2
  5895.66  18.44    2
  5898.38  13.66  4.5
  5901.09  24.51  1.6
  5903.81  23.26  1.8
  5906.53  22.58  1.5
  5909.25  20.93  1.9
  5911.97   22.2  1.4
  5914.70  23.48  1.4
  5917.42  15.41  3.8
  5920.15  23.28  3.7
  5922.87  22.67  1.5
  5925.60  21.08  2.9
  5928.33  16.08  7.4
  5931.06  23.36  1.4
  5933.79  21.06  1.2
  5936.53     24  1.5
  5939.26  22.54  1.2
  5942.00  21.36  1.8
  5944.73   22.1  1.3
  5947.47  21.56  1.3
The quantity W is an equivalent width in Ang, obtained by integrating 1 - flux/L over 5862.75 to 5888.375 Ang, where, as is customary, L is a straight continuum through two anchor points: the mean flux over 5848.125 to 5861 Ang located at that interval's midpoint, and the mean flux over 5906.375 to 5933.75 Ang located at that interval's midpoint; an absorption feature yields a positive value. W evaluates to 4.4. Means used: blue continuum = 28.4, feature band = 21.5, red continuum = 21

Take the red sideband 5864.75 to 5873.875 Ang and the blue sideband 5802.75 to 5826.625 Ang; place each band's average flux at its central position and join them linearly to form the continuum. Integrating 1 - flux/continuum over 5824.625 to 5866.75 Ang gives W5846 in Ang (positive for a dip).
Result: -4.4 Ang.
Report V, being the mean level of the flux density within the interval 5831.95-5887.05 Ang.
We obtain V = 23.4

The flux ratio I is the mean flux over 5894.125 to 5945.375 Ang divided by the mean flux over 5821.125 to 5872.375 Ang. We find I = 0.88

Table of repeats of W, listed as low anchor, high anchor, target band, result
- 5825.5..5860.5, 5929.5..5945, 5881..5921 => 4.93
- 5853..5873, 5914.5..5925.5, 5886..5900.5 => 1.37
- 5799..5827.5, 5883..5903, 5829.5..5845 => -0.46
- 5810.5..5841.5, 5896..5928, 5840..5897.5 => -0.70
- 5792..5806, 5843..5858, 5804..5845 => 1.85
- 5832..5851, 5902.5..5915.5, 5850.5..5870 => 3.09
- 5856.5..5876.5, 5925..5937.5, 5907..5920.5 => -0.25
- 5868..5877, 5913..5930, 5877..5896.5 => -1.05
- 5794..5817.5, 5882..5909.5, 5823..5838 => -0.52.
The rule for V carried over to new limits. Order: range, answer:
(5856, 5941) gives 20.8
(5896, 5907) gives 20.6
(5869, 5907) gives 20.4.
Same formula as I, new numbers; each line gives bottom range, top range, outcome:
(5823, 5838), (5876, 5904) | 0.87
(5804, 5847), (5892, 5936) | 0.86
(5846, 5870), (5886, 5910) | 0.80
